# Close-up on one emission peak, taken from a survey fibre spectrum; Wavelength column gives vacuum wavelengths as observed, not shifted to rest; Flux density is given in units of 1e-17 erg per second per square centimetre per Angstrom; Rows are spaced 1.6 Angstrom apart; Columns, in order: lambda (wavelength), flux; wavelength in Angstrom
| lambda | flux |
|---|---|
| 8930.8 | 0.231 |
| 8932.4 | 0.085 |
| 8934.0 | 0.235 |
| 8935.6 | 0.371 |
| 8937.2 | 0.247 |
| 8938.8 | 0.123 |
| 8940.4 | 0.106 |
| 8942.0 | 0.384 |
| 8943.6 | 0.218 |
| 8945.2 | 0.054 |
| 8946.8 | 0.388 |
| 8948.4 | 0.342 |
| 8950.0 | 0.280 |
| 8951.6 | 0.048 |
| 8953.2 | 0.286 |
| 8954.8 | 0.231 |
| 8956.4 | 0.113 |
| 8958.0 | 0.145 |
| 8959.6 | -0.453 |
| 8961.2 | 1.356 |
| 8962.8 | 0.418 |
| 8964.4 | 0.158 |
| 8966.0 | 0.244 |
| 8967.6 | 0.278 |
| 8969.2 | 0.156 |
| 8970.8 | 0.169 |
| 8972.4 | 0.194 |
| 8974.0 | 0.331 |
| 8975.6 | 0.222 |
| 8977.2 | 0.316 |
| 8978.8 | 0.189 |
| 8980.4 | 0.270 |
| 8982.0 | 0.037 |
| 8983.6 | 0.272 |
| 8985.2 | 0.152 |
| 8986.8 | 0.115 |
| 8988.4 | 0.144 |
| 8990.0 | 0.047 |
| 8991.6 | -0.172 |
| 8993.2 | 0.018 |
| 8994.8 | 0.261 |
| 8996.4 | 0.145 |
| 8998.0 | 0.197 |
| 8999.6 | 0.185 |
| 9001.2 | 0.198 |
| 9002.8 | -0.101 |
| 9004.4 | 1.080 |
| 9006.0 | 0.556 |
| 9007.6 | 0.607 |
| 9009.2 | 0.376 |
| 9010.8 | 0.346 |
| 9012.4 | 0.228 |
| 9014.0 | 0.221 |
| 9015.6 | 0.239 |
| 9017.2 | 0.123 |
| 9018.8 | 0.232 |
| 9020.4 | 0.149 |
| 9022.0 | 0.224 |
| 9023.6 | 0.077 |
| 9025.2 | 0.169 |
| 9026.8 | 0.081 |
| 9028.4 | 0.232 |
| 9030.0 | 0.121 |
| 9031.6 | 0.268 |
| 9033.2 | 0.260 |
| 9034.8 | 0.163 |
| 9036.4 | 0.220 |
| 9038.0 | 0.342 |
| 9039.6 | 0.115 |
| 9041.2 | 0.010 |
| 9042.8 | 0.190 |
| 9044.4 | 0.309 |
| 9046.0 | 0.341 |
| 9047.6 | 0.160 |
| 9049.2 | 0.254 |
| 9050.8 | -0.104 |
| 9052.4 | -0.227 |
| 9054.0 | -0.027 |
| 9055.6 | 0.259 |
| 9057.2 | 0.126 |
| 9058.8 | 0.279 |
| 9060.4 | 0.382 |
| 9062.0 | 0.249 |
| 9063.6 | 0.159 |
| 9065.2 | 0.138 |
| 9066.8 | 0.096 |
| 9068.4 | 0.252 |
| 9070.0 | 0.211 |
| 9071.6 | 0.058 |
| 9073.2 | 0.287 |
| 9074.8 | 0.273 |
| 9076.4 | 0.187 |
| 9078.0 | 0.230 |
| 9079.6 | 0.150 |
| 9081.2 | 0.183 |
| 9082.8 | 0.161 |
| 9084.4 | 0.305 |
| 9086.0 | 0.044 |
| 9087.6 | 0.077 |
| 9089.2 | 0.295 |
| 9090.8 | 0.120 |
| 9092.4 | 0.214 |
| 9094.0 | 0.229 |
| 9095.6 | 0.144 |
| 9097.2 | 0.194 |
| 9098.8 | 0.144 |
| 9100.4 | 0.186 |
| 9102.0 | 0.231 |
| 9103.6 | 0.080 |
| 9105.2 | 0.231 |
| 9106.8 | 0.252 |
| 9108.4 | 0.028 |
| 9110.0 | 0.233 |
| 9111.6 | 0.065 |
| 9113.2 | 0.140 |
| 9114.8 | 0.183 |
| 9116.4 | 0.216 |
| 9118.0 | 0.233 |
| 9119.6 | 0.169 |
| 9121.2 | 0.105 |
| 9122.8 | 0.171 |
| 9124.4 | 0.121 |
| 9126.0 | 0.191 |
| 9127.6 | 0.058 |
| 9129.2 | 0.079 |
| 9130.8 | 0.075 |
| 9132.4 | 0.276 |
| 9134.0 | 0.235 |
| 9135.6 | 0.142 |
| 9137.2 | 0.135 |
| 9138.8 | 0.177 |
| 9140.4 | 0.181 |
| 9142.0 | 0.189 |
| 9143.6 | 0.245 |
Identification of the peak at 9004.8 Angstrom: H-gamma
